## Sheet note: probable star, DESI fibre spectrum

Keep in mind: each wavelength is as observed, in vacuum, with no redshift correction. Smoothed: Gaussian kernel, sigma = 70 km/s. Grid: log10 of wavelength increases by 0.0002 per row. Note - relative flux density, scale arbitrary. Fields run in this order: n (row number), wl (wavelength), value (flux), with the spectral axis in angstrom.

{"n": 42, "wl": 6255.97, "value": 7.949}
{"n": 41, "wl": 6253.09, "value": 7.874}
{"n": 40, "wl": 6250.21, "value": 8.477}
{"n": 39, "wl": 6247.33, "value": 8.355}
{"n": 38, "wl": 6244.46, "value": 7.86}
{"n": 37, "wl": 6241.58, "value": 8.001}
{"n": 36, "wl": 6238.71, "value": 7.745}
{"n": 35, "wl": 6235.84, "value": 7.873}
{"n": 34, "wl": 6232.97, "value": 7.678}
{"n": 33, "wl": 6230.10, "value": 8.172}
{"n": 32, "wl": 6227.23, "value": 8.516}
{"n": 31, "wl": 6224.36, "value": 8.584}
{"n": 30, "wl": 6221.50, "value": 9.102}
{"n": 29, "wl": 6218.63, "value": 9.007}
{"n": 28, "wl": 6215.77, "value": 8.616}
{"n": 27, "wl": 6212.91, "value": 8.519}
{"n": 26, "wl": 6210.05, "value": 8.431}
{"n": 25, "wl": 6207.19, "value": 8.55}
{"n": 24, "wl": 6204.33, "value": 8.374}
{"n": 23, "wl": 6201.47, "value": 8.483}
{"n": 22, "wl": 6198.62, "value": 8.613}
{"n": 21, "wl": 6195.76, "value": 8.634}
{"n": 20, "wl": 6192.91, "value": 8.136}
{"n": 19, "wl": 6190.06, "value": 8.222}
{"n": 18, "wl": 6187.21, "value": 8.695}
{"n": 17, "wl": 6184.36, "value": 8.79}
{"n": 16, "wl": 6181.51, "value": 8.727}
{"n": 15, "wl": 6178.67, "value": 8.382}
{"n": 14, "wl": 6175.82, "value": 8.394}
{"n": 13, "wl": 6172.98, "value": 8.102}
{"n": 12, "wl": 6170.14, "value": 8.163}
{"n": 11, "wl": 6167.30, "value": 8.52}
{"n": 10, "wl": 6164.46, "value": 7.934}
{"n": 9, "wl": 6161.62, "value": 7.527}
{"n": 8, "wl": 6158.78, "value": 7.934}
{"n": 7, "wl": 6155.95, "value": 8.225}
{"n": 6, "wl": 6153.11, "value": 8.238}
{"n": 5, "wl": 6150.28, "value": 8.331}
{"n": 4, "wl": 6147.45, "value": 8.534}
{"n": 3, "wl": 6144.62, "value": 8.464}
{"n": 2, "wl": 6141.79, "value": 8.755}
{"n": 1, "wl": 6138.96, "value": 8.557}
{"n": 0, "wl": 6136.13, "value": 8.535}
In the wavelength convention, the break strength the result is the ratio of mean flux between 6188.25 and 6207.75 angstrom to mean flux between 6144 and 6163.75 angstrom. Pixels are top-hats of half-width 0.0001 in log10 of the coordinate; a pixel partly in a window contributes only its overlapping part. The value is 1.0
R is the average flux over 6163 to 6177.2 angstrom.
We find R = 8.22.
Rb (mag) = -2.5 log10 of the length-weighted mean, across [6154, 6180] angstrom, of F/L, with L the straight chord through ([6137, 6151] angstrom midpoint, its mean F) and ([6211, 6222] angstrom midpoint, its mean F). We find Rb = 0.06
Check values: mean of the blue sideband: 8.54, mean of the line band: 8.13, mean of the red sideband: 8.77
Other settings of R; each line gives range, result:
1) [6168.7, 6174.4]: 8.14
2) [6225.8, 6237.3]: 8.06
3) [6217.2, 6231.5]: 8.68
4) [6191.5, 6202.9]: 8.47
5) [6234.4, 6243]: 7.88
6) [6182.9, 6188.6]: 8.74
